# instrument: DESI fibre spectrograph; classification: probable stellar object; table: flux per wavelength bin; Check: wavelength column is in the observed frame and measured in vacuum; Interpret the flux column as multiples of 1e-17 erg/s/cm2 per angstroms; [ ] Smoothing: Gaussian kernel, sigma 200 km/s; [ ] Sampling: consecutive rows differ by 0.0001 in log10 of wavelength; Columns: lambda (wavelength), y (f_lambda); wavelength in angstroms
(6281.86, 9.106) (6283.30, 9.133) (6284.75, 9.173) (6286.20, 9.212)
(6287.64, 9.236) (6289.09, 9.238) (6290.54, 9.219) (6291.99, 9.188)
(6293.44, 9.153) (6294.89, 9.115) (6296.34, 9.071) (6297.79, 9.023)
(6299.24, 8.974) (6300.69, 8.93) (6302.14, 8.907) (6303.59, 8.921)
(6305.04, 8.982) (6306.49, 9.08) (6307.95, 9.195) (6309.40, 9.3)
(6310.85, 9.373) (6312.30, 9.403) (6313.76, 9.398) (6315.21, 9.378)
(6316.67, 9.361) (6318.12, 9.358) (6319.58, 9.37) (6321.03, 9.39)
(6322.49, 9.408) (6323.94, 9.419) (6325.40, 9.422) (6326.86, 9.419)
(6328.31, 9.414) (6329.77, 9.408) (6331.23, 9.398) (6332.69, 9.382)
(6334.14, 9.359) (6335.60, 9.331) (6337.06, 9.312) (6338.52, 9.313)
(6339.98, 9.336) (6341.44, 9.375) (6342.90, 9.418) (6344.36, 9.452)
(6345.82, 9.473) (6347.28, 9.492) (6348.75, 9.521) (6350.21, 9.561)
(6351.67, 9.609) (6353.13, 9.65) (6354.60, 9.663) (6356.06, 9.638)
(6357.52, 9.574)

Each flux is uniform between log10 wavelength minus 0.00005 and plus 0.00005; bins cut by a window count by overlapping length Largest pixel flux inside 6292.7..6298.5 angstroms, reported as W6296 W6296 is 9.153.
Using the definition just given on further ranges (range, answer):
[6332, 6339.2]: 9.382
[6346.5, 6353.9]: 9.65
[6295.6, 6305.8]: 9.071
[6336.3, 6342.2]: 9.375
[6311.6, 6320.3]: 9.403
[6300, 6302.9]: 8.93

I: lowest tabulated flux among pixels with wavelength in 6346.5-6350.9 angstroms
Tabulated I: 9.492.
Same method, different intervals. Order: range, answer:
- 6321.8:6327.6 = 9.408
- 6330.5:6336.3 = 9.331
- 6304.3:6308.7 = 8.982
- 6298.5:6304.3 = 8.907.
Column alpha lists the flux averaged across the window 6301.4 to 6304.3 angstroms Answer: 8.92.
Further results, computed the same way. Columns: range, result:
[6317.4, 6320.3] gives 9.35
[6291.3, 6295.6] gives 9.15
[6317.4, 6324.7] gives 9.39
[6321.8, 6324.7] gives 9.42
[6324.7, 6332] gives 9.41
